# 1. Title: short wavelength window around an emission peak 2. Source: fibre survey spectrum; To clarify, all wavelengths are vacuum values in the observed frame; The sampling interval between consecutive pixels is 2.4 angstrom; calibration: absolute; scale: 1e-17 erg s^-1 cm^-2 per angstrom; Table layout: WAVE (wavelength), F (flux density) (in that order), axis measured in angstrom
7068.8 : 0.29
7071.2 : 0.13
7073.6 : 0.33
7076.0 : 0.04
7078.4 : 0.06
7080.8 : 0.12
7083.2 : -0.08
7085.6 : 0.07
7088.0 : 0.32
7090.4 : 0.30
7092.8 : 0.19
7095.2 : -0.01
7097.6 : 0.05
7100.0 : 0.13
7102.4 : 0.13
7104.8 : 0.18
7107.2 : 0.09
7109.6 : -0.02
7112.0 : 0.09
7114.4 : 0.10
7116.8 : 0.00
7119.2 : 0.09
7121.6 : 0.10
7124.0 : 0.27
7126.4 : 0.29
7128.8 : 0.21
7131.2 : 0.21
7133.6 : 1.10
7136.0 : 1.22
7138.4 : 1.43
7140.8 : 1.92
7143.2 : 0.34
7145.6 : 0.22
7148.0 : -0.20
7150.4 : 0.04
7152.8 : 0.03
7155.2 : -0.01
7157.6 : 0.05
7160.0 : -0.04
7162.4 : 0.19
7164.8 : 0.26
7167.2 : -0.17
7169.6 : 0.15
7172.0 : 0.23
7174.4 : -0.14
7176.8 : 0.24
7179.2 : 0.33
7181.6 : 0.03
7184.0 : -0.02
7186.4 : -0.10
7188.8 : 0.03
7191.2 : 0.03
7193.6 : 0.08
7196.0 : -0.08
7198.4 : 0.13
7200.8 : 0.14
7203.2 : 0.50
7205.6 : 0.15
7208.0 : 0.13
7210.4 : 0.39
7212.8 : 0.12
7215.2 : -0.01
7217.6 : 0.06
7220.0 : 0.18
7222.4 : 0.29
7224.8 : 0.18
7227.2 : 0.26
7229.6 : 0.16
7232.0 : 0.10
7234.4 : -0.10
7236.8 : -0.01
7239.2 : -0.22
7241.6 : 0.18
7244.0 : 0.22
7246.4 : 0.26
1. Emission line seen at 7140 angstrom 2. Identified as [O II] 3727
